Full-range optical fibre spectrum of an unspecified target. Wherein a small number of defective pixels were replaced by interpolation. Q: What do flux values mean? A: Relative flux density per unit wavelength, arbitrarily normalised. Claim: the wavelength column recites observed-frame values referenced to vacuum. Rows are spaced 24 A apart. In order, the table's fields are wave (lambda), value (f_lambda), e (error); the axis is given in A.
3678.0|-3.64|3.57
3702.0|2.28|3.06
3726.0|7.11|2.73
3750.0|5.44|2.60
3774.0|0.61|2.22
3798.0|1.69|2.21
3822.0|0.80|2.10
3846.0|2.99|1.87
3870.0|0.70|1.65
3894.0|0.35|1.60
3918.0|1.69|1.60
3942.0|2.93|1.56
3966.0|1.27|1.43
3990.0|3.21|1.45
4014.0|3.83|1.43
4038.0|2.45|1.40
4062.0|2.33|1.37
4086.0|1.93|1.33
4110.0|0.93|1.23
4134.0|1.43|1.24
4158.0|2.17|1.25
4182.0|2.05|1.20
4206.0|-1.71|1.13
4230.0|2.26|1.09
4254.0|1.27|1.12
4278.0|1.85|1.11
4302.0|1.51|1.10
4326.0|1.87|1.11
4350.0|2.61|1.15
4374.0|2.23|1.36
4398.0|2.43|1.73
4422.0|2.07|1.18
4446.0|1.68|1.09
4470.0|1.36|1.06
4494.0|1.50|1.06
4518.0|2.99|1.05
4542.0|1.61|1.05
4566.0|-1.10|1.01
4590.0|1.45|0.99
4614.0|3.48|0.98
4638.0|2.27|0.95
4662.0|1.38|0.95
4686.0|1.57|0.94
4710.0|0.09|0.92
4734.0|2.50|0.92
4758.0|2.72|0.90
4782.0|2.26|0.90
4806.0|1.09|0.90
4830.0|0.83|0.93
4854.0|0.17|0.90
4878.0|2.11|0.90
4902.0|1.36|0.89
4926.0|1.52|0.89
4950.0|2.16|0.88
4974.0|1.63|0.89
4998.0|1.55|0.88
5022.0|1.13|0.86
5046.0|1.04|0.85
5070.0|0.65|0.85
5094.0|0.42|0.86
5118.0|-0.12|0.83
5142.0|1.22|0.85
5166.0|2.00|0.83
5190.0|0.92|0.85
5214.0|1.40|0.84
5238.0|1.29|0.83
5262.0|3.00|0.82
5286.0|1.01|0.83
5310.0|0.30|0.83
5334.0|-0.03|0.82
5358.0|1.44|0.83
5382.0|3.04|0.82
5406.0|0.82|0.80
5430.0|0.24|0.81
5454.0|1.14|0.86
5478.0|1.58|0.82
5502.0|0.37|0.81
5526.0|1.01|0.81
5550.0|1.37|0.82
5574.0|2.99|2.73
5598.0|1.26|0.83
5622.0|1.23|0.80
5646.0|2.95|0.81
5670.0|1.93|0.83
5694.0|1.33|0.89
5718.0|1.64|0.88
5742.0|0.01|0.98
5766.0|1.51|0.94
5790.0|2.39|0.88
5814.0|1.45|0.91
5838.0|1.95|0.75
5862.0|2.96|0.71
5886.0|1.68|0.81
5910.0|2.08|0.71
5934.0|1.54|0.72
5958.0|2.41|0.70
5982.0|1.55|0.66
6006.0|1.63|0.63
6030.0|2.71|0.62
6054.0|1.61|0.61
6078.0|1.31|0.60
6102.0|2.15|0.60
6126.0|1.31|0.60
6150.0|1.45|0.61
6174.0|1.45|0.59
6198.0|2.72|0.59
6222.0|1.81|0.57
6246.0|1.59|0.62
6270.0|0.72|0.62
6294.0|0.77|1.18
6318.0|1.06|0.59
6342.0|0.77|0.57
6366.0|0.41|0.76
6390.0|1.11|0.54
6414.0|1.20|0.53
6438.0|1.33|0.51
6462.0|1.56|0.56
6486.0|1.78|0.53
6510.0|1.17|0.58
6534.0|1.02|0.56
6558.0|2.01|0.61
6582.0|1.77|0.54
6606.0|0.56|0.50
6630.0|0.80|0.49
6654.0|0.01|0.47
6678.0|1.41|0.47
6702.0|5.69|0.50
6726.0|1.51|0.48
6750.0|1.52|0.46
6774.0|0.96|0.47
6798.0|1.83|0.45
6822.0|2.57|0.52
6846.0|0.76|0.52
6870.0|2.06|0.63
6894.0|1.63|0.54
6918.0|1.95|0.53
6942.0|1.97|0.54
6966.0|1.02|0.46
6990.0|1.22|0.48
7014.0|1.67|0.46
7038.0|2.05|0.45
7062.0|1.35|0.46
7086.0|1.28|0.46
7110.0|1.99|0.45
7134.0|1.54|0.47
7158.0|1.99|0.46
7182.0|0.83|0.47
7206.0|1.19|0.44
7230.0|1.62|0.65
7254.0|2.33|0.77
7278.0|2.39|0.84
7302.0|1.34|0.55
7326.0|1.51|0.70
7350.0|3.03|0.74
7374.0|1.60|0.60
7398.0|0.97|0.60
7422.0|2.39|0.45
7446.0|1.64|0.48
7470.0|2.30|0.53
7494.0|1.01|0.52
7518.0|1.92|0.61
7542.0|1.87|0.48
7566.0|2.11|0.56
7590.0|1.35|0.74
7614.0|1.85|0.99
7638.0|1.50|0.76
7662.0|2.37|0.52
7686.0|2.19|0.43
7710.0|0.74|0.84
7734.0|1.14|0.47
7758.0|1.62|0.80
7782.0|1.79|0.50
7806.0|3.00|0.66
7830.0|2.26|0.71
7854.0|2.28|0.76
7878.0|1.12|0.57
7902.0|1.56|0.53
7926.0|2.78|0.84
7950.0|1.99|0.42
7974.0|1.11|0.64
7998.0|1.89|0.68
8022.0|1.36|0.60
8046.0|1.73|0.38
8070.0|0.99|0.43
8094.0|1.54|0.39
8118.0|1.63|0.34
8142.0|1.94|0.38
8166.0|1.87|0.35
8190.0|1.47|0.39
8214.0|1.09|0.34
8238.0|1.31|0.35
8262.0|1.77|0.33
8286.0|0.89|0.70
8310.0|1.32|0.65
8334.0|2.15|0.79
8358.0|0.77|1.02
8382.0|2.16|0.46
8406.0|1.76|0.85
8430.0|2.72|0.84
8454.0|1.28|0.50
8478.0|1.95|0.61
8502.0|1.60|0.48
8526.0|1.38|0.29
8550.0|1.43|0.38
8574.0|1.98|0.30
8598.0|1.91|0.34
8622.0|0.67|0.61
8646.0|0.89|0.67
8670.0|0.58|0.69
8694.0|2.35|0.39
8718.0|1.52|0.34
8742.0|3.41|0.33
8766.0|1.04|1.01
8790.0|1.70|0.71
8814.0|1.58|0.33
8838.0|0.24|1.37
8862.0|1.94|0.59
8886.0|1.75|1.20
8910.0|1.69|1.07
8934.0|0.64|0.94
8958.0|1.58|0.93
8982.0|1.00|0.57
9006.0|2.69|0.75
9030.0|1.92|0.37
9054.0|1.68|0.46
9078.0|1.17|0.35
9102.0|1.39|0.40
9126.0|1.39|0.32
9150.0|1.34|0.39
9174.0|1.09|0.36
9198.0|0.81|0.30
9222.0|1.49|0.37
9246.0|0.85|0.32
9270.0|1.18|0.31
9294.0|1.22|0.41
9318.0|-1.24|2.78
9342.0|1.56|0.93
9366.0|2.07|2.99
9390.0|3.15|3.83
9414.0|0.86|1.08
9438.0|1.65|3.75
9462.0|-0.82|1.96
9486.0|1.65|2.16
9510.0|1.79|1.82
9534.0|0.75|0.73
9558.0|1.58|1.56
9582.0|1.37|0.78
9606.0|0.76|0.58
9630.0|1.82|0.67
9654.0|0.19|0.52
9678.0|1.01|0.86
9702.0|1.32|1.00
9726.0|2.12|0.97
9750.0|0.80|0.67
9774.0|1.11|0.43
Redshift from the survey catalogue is 0.80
